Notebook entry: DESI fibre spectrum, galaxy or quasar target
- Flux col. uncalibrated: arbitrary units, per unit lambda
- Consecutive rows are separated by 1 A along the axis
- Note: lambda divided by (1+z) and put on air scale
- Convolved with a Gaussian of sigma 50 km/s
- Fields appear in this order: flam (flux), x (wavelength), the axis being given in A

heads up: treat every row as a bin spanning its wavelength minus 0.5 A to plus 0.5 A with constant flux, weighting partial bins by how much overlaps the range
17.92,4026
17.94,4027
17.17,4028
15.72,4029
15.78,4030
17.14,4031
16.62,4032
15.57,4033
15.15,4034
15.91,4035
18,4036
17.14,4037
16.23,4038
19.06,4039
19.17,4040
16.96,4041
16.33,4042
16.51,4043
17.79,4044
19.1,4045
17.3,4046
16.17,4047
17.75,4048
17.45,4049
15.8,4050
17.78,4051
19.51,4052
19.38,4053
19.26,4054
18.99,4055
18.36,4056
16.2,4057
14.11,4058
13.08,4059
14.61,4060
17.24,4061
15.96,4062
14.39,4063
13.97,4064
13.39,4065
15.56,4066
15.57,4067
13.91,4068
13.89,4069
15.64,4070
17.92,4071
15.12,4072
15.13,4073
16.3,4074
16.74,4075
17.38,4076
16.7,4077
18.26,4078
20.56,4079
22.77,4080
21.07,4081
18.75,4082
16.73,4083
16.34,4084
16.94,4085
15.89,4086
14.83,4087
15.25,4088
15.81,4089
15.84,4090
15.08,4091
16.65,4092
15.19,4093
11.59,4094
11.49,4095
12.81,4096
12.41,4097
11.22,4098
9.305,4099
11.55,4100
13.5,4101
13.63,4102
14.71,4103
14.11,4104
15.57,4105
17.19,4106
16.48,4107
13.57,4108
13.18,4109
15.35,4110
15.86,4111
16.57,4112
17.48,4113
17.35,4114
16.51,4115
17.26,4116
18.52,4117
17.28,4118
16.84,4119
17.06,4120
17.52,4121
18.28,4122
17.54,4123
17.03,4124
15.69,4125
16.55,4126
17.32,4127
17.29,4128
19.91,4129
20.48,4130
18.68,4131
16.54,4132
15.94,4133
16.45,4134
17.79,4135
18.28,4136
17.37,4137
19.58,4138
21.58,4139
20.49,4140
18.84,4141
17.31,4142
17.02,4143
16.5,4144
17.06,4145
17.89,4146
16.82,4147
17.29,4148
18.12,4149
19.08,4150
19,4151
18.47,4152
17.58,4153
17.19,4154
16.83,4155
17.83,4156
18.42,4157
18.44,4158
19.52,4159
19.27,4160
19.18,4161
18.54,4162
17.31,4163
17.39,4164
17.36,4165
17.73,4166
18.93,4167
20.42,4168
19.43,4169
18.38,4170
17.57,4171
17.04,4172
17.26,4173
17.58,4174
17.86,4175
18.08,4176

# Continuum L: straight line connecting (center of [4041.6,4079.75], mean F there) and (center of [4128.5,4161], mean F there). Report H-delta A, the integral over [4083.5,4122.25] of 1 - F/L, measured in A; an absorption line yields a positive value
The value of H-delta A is 5.00 A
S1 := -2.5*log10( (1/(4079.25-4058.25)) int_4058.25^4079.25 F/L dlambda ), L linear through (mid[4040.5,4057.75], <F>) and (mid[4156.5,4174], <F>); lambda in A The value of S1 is 0.13 mag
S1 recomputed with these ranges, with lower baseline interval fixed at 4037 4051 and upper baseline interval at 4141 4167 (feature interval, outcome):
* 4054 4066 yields 0.12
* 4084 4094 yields 0.13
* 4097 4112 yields 0.25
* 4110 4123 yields 0.04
